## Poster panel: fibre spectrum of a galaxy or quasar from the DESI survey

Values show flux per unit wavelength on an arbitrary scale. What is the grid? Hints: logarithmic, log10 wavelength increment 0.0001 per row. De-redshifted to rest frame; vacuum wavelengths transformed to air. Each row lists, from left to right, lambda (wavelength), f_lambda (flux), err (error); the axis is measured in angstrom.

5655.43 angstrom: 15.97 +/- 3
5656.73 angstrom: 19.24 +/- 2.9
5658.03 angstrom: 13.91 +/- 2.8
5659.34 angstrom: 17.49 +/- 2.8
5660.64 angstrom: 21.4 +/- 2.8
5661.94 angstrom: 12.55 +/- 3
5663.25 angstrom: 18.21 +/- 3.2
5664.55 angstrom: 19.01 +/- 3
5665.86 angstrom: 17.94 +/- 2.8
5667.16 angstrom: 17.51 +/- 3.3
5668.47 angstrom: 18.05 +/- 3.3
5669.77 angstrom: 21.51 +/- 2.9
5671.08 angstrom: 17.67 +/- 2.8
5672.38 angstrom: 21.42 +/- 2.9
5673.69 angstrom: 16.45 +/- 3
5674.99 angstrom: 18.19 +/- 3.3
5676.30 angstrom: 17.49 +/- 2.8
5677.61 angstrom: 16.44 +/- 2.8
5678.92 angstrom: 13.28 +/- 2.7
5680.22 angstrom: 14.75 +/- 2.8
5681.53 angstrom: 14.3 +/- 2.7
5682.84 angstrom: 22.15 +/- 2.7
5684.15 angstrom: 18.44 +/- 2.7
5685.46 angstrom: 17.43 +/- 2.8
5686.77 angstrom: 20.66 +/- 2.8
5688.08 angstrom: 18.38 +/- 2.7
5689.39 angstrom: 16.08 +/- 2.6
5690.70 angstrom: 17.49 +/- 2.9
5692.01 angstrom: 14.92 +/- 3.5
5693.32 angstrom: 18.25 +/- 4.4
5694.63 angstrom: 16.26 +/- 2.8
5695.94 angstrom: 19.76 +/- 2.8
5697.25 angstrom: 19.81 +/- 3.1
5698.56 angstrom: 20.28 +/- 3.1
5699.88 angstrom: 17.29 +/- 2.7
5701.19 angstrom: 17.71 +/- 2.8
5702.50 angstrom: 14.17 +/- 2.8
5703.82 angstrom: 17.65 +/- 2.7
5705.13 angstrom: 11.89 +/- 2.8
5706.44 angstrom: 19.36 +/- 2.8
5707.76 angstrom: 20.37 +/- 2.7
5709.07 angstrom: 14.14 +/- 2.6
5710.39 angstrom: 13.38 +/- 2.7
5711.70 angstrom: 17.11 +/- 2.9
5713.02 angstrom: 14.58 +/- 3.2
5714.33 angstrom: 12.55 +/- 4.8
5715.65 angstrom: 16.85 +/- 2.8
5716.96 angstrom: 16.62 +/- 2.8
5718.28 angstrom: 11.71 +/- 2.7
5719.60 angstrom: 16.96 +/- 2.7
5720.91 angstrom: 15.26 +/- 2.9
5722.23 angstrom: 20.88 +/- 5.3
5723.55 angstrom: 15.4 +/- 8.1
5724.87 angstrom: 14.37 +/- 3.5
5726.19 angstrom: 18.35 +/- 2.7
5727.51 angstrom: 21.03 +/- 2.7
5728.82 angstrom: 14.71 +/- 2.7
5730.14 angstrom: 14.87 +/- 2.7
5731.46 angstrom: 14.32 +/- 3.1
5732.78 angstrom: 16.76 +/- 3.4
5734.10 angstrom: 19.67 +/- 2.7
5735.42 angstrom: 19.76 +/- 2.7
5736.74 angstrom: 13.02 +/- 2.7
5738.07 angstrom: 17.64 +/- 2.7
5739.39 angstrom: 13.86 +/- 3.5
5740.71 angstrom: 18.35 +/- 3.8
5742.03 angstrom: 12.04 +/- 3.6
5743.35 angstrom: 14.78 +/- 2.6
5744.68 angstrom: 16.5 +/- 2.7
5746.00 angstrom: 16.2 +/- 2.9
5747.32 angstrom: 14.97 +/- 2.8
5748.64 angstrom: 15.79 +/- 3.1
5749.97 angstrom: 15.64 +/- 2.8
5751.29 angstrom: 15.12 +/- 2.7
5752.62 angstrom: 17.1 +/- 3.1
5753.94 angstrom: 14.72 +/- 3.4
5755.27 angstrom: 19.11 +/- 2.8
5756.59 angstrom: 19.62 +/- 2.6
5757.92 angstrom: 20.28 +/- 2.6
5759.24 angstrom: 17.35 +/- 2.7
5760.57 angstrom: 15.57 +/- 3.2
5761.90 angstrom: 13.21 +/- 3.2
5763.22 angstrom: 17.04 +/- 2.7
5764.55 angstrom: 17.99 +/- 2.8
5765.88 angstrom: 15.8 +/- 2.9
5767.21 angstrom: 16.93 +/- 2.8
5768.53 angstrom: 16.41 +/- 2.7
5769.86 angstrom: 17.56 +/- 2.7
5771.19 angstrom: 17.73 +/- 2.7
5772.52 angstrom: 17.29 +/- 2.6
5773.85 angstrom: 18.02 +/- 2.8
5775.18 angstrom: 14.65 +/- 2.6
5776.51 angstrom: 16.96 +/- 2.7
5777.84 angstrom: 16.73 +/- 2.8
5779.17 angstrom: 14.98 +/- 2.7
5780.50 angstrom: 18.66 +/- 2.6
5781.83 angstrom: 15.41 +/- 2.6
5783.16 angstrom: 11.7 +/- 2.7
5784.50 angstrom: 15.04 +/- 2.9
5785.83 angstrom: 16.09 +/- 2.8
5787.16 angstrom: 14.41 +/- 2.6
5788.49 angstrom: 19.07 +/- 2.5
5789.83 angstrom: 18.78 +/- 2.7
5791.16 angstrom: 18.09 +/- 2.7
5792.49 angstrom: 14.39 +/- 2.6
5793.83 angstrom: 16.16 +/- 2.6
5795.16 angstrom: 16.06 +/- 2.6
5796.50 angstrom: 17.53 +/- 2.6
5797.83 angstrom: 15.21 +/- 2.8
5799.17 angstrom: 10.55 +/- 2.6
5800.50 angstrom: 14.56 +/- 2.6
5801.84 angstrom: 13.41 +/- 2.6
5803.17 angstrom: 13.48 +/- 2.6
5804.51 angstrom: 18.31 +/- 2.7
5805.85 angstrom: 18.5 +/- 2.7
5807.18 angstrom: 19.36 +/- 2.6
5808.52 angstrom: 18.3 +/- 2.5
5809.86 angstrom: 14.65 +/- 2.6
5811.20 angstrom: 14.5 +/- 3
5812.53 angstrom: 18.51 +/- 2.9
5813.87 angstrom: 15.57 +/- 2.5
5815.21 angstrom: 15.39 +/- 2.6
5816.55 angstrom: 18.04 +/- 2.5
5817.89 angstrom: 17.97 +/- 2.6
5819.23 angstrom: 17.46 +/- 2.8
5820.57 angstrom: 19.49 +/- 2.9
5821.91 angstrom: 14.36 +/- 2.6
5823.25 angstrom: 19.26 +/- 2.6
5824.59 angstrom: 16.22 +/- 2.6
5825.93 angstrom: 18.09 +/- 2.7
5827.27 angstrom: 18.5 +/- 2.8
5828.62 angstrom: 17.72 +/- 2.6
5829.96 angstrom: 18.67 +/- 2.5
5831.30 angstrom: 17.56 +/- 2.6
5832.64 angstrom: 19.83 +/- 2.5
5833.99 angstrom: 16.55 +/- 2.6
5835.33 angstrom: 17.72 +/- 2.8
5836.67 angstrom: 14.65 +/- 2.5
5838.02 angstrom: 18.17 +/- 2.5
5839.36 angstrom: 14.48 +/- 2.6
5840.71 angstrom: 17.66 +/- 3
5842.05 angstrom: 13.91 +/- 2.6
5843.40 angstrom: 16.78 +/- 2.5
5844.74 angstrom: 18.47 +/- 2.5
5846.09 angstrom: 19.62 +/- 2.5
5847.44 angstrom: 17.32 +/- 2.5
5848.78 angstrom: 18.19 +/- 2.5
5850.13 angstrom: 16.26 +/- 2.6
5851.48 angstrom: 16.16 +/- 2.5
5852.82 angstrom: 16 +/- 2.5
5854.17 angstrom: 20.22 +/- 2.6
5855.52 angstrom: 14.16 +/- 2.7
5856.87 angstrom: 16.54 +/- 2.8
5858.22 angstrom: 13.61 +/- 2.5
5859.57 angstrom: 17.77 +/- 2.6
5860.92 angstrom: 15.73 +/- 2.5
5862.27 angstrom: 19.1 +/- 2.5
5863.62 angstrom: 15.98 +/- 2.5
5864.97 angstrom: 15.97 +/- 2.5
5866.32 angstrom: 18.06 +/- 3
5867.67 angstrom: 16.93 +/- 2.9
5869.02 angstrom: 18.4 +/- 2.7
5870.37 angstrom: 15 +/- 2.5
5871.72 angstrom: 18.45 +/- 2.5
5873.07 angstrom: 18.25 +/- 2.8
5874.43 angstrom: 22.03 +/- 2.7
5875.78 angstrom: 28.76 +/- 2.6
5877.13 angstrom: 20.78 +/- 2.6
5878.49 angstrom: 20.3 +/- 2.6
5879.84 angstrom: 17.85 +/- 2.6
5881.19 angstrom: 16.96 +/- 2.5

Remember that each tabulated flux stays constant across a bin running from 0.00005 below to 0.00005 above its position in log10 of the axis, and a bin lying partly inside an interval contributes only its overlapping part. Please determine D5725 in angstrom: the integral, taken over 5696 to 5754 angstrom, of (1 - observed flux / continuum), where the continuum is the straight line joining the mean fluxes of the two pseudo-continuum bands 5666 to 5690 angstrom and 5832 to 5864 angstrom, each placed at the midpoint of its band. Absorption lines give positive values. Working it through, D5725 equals 4.22 angstrom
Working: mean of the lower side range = 17.8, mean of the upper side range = 16.9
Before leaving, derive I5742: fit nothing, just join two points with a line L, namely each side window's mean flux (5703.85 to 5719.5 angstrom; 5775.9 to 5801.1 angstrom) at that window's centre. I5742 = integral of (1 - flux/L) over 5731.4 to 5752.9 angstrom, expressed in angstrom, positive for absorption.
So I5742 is -0.5 angstrom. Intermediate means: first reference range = 15.5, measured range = 16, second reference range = 15.8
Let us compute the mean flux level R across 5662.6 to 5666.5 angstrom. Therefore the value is 18.4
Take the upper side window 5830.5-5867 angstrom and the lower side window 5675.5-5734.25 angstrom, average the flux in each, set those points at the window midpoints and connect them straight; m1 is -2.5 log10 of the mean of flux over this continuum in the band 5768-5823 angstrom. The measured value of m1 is 0.03 mag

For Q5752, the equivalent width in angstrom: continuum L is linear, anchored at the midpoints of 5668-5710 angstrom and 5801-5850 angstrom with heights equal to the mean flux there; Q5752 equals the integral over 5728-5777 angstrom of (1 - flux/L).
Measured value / 2.6 angstrom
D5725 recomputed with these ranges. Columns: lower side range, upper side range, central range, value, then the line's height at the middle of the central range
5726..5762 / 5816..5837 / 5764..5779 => 0.02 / 16.9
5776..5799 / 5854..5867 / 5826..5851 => -1.41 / 16.4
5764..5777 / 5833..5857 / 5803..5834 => -0.99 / 16.9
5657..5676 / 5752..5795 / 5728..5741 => 0.63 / 17.1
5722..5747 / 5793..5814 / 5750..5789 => -1.00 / 16.1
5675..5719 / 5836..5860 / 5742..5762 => 0.44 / 16.7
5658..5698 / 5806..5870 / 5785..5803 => 1.70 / 17.3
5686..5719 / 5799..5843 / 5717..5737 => 0.20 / 16.7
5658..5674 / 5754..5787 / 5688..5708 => 0.29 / 17.7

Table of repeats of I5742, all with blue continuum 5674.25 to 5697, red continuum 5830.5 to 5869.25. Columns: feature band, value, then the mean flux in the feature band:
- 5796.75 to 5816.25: 1.41 angstrom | 15.8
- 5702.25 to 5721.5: 1.95 angstrom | 15.5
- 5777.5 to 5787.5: 1.02 angstrom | 15.4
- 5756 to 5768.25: 0.08 angstrom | 17.1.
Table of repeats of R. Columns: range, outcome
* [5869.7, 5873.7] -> 17.2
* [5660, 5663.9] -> 17.4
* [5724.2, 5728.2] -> 17.9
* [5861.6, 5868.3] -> 17.2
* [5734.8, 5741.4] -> 16.5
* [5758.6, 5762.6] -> 15.4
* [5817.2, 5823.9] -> 17.7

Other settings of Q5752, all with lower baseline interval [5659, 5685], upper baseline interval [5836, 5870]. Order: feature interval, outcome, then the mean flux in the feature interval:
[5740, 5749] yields 0.96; 15.5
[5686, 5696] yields 0.01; 17.6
